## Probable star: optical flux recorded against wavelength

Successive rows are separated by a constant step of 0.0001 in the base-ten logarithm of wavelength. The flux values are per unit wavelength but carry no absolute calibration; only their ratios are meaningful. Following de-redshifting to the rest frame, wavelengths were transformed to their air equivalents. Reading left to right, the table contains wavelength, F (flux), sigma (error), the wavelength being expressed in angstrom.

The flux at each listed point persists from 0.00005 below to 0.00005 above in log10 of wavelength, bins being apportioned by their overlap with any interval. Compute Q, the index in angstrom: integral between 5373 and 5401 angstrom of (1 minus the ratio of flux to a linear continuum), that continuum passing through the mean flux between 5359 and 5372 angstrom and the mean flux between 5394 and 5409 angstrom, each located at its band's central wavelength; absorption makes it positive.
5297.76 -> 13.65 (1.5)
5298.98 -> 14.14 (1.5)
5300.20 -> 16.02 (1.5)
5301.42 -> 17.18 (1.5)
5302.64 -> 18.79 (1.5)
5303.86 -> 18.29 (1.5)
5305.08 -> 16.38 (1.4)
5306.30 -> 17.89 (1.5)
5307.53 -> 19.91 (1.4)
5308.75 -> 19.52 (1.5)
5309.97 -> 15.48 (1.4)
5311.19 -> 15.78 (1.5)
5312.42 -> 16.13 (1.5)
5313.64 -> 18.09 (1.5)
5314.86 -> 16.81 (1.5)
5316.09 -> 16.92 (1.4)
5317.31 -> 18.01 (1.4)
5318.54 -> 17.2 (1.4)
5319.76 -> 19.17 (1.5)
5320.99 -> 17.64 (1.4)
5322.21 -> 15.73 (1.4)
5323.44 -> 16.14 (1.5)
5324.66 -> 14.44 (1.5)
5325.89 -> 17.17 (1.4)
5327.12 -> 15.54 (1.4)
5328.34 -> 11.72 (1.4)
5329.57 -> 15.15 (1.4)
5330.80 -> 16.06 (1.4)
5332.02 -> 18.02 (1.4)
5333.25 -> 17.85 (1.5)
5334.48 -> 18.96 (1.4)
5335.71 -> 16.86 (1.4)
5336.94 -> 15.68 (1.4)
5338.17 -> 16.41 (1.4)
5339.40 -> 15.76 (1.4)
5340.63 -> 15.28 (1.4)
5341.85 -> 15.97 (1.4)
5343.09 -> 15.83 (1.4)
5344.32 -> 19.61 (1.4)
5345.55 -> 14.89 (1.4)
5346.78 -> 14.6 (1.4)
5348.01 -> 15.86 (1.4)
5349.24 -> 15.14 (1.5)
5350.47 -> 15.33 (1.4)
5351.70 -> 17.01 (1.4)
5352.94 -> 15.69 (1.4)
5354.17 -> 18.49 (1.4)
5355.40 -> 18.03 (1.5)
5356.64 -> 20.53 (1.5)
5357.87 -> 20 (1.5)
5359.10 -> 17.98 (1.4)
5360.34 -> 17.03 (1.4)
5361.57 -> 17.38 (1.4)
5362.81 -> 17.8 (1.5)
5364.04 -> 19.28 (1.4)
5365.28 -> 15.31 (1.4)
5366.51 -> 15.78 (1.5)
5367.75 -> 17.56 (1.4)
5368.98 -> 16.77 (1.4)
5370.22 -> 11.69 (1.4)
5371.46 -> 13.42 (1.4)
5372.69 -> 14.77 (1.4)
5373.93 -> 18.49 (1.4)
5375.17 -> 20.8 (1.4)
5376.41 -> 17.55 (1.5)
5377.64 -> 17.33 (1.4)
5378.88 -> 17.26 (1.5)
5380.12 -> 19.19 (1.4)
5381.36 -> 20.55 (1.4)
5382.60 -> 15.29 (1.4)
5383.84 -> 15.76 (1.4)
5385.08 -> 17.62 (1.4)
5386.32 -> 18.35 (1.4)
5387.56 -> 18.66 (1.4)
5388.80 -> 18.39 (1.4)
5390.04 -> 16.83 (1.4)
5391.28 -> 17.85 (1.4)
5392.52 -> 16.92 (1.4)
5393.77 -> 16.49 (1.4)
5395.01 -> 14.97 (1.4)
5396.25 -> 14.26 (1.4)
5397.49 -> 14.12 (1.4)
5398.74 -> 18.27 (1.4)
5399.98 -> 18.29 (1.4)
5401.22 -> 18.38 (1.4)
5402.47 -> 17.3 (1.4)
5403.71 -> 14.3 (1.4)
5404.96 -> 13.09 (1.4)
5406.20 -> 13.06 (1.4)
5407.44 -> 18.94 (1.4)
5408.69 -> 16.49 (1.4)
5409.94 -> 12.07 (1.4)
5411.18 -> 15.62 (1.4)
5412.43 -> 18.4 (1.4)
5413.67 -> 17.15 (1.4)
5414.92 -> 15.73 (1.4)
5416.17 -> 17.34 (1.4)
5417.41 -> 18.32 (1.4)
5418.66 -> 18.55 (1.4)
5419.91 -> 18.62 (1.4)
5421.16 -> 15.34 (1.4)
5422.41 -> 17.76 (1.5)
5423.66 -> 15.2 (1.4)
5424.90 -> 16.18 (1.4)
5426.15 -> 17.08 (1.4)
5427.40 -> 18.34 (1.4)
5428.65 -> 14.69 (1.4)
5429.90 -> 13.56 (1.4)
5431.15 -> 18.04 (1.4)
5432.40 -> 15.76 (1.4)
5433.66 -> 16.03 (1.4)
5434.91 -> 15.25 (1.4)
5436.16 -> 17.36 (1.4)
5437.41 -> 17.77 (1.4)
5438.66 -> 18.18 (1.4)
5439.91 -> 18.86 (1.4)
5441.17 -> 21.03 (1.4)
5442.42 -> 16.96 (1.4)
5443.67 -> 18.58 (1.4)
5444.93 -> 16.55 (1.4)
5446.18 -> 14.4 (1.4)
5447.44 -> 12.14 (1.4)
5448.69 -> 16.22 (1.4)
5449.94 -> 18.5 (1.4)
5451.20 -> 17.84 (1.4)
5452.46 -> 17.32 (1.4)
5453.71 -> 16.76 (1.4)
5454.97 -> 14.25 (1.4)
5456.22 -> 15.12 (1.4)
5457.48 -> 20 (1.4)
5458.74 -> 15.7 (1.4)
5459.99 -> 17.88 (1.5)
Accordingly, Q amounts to -2.3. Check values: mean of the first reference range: 16.3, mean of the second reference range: 16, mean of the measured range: 17.4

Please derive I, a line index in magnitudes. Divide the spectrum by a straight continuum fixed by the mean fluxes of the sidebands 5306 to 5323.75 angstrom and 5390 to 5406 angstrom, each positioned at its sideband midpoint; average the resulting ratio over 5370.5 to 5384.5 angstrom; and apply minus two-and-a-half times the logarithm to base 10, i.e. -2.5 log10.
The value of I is -0.05 mag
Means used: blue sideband 17.4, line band 17.2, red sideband 16.1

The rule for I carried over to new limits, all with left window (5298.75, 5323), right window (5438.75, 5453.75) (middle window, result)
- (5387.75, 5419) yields 0.05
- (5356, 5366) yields -0.06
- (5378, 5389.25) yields -0.04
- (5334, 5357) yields 0.04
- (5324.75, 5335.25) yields 0.07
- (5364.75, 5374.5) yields 0.12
